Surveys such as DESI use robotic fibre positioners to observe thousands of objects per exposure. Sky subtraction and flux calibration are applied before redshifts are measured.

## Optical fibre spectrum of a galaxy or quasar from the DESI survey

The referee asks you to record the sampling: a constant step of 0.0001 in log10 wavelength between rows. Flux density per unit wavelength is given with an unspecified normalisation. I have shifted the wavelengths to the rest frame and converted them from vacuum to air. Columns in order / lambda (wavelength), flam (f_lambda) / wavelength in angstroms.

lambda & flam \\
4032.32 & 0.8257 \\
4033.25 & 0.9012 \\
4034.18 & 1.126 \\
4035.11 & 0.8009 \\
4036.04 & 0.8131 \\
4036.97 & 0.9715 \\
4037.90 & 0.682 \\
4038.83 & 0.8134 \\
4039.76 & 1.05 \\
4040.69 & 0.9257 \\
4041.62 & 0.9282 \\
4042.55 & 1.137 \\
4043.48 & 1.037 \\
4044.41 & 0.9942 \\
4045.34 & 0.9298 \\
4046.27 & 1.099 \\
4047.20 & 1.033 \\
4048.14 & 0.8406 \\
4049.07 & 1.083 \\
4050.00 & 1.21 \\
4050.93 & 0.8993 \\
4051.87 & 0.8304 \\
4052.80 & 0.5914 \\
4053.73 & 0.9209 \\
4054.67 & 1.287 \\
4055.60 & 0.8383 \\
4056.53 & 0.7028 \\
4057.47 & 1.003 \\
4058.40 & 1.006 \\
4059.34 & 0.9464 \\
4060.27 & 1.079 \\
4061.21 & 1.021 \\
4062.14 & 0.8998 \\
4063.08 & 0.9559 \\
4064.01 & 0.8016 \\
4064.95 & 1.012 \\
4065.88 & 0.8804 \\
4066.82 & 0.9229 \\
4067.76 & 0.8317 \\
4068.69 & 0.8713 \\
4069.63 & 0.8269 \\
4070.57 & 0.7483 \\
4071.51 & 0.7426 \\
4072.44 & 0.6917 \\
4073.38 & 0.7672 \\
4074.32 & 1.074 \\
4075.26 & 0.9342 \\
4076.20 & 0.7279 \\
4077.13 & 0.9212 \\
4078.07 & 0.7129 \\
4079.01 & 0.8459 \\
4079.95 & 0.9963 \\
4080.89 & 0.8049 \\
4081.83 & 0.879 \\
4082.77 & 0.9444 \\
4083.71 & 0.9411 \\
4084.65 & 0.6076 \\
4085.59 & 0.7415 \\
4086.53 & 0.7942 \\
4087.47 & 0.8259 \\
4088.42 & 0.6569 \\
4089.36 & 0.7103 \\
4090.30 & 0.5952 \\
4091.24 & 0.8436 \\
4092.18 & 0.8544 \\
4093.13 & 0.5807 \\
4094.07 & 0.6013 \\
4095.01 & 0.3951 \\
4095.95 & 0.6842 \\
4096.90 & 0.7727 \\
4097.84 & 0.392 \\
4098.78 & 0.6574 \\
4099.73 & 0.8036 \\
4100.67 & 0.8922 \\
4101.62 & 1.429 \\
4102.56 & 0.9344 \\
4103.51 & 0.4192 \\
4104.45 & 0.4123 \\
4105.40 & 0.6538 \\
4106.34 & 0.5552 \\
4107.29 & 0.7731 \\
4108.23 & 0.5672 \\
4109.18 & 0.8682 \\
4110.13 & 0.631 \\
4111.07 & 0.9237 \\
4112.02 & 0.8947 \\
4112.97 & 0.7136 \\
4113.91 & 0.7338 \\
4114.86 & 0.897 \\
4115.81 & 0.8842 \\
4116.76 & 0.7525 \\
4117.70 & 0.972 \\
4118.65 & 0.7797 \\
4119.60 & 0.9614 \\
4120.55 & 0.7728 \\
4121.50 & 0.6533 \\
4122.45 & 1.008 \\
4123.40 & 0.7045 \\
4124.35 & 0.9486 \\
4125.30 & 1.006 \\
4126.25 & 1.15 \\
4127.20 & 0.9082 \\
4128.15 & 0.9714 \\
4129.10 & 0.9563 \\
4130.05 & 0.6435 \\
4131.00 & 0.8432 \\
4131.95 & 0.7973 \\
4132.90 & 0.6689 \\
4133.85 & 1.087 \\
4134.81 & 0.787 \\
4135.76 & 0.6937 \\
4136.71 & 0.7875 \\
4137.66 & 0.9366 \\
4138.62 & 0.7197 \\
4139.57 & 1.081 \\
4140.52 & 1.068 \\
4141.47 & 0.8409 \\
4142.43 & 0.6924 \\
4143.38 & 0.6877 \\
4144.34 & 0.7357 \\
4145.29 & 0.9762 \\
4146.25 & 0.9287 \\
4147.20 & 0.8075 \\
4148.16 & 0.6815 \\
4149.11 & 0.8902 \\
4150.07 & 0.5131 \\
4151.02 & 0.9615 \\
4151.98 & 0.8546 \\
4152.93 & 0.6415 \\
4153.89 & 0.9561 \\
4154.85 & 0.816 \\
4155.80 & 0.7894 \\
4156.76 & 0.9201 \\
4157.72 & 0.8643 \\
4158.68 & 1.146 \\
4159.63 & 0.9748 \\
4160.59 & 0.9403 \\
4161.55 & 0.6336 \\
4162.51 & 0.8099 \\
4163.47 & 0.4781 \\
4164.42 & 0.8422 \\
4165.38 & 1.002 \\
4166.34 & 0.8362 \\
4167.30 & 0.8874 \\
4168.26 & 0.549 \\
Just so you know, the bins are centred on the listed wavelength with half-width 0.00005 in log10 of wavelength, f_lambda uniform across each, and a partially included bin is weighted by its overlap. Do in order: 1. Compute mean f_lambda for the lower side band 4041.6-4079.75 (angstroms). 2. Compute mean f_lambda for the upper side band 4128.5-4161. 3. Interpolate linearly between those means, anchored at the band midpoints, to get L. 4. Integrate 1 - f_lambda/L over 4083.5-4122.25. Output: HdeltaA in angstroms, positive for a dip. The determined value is 5.9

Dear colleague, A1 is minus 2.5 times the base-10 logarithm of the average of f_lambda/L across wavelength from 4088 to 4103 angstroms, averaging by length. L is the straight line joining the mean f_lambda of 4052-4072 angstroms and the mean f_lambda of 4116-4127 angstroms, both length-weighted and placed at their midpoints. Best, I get 0.20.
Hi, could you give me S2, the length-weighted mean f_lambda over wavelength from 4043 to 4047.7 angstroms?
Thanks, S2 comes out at 1.02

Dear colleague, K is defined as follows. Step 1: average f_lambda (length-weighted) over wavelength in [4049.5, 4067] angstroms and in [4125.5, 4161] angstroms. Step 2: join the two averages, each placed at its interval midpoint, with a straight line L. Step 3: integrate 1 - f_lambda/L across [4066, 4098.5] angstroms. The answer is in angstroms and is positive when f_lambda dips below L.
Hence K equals 5.12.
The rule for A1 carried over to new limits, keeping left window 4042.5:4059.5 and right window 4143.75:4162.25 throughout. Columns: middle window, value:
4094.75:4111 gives 0.27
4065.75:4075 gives 0.13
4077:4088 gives 0.12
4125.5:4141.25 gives -0.02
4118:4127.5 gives -0.01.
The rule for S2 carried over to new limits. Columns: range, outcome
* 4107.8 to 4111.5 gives 0.747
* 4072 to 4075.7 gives 0.866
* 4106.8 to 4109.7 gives 0.732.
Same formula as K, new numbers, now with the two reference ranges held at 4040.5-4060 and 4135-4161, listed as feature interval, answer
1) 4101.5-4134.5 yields 2.41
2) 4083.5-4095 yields 2.60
